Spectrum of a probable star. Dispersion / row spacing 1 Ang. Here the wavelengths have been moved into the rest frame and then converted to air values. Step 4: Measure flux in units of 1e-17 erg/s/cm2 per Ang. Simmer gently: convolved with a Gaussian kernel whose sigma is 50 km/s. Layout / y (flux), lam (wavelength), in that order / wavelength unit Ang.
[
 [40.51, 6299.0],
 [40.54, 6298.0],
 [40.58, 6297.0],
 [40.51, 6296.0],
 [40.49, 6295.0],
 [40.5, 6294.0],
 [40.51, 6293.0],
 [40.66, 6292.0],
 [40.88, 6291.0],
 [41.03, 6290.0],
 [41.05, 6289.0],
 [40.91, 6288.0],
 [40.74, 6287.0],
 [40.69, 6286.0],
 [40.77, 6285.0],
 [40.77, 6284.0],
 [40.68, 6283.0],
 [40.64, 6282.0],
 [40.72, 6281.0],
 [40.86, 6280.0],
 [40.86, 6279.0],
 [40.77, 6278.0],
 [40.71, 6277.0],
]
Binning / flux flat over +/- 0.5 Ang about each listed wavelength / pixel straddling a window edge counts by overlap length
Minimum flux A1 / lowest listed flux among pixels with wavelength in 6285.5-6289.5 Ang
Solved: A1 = 40.69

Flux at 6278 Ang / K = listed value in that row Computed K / 40.77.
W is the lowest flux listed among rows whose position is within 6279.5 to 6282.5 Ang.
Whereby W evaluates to 40.64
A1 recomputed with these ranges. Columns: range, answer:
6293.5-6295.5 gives 40.49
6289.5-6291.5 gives 40.88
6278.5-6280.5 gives 40.86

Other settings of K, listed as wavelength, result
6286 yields 40.69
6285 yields 40.77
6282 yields 40.64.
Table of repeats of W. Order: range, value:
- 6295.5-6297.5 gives 40.51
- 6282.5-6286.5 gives 40.68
